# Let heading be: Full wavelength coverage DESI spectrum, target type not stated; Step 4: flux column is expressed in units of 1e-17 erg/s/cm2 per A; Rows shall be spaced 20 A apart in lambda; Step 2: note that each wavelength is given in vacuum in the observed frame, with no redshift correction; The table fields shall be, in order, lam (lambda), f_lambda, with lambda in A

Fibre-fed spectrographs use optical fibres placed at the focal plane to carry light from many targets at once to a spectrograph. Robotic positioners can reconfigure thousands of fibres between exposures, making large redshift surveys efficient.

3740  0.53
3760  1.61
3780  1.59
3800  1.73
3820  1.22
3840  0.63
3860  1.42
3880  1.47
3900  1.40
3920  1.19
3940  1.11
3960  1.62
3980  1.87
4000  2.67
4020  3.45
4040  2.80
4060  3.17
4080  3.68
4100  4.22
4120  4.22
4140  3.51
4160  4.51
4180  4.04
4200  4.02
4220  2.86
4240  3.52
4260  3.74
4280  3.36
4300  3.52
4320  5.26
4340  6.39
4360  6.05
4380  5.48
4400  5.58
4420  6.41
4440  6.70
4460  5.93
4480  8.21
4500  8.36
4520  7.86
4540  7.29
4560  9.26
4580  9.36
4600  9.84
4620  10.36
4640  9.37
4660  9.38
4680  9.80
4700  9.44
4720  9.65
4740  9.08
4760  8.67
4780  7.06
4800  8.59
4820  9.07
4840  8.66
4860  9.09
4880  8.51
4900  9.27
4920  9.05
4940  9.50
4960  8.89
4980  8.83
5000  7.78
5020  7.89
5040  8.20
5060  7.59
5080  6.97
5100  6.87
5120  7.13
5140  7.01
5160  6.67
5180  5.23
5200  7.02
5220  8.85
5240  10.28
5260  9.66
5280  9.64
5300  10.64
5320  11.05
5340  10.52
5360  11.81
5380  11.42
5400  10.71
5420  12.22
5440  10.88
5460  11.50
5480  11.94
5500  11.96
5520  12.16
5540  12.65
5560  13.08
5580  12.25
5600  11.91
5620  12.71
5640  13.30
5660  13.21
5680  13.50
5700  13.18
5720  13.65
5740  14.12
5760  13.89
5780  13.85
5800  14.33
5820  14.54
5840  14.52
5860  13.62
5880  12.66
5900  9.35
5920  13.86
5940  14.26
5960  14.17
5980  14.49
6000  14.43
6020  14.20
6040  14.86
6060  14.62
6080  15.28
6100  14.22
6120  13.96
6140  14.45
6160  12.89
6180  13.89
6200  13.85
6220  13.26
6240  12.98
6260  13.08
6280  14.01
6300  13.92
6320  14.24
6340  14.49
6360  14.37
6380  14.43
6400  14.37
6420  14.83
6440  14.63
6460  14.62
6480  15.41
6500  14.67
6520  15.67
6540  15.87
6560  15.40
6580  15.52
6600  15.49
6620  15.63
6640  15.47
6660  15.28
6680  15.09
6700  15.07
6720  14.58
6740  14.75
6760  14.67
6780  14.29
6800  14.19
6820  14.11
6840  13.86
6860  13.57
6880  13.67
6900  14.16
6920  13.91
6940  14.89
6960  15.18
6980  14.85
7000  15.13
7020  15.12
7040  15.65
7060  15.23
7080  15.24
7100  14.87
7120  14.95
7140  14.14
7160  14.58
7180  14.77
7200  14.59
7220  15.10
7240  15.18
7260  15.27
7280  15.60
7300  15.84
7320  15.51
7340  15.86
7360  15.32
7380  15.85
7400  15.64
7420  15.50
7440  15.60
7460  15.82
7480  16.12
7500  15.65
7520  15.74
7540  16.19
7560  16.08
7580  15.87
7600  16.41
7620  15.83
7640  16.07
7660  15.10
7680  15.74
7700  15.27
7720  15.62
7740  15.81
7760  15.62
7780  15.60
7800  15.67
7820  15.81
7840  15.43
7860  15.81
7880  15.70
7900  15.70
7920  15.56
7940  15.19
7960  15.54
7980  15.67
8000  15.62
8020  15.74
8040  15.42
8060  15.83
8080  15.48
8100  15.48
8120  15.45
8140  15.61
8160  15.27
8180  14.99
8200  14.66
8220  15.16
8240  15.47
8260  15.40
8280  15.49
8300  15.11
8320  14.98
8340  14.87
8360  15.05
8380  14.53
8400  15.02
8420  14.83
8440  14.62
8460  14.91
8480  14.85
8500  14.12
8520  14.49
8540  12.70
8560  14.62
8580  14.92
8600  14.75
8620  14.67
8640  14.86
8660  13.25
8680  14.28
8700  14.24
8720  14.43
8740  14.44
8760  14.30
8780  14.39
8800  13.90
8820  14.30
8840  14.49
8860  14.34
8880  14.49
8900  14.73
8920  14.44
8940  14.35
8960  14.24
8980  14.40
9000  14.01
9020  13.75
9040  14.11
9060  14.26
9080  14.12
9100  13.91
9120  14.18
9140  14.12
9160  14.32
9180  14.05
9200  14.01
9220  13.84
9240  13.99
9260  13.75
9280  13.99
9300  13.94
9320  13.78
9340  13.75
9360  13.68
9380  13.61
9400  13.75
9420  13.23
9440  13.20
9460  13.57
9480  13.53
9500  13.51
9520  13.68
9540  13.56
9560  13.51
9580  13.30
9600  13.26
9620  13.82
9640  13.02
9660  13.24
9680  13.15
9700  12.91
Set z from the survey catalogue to 0.00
